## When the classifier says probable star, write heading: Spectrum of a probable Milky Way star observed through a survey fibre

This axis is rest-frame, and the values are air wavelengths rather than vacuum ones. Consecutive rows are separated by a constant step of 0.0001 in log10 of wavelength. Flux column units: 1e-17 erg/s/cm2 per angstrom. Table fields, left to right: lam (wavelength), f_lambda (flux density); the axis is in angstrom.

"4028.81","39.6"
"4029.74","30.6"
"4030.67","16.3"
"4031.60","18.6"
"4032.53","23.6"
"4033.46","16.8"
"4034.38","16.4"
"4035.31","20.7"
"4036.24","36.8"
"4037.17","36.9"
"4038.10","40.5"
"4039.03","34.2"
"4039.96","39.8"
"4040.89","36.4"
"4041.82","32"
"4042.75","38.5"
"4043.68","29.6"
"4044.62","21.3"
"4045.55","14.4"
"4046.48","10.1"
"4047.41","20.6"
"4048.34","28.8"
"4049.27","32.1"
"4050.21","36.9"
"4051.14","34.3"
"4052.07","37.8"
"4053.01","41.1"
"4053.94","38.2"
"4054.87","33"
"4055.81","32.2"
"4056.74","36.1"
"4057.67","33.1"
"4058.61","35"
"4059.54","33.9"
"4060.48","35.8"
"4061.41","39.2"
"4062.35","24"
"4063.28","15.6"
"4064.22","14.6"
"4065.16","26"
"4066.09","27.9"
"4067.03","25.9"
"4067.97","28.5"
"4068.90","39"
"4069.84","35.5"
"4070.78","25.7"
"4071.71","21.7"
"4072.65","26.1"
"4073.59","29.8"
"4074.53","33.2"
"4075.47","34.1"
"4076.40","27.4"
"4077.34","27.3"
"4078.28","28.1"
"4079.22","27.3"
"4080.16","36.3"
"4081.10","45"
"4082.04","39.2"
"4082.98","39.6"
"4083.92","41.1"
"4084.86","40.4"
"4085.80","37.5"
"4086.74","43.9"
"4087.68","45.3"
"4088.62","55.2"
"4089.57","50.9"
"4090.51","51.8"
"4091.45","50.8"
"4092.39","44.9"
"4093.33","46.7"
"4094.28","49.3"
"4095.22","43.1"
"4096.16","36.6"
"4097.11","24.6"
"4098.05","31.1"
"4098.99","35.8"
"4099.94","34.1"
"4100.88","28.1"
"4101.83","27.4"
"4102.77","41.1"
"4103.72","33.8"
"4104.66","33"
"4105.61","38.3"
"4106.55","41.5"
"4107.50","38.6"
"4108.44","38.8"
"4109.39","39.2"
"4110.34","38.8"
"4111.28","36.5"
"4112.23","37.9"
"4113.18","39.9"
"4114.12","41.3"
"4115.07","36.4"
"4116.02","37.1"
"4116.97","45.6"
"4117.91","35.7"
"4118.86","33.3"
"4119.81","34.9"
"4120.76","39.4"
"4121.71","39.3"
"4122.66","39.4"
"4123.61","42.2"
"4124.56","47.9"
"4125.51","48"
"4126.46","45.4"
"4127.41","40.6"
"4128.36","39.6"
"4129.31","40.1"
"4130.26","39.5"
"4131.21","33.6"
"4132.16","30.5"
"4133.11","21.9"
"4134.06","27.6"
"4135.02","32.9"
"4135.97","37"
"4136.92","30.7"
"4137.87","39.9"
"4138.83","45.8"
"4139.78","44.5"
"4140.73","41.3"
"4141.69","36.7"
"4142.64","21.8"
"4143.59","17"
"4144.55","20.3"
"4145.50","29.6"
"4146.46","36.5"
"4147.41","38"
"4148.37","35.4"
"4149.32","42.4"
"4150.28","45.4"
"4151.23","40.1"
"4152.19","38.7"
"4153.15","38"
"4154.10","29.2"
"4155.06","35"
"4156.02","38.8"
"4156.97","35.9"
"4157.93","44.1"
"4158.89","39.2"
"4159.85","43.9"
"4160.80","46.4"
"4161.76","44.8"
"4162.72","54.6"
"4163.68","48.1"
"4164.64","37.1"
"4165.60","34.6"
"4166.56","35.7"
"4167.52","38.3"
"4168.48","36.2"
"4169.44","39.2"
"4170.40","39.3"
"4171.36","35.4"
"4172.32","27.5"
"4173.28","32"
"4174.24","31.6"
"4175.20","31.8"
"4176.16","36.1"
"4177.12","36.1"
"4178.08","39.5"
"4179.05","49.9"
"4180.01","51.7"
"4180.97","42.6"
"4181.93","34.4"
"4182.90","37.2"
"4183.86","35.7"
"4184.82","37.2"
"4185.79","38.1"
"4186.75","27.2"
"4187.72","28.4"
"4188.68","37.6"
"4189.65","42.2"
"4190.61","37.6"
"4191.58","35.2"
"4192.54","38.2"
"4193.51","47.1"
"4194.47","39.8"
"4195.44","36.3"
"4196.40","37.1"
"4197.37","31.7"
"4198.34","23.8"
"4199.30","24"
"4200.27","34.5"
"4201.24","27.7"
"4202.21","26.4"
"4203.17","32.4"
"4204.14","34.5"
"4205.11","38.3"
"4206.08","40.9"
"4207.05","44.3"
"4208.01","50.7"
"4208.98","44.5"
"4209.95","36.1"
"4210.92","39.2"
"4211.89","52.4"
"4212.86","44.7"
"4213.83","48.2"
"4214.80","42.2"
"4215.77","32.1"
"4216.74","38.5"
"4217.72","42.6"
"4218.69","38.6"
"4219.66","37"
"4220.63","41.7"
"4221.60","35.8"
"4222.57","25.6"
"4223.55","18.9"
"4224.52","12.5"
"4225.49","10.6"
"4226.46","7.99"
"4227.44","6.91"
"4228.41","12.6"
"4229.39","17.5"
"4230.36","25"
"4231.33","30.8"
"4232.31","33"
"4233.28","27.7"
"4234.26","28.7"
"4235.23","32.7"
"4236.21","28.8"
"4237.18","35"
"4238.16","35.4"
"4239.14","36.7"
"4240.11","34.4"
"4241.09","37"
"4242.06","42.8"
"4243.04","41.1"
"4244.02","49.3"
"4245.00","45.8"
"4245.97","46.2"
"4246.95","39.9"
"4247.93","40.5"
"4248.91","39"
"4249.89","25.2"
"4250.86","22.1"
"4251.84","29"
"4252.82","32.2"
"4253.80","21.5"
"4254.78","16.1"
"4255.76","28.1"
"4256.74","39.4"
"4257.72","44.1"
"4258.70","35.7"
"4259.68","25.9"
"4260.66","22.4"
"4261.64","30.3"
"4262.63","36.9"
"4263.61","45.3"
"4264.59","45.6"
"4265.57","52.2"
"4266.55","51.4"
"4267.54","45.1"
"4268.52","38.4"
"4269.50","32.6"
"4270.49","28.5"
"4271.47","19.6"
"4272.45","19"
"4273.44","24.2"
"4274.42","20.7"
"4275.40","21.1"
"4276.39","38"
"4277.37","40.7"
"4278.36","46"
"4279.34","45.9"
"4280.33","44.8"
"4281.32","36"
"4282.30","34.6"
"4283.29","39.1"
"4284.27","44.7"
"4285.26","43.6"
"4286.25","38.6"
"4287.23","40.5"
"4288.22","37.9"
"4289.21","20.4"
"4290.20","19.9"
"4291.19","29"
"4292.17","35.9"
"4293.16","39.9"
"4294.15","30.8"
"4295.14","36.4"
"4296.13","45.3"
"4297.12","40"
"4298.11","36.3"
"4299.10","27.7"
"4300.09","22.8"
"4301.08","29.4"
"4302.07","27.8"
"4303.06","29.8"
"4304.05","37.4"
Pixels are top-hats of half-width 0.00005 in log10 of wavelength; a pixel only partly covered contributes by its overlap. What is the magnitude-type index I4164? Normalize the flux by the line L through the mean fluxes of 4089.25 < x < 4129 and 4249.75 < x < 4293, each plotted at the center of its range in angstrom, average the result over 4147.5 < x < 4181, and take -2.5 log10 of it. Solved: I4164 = -0.05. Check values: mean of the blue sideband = 39.5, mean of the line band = 39.2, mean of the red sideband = 33.9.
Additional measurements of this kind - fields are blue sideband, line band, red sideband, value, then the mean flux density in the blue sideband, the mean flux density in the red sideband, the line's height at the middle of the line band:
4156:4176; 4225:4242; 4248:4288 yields 0.338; 38.7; 34.7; 36.1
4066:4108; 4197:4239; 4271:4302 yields 0.091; 36.6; 33.8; 34.7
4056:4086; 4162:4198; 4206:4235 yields -0.182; 31.5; 32.1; 32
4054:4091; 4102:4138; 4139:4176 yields -0.061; 34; 37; 35.7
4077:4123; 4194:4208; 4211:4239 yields -0.077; 38.8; 30.3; 32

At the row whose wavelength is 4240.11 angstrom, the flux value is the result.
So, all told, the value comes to 34.4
